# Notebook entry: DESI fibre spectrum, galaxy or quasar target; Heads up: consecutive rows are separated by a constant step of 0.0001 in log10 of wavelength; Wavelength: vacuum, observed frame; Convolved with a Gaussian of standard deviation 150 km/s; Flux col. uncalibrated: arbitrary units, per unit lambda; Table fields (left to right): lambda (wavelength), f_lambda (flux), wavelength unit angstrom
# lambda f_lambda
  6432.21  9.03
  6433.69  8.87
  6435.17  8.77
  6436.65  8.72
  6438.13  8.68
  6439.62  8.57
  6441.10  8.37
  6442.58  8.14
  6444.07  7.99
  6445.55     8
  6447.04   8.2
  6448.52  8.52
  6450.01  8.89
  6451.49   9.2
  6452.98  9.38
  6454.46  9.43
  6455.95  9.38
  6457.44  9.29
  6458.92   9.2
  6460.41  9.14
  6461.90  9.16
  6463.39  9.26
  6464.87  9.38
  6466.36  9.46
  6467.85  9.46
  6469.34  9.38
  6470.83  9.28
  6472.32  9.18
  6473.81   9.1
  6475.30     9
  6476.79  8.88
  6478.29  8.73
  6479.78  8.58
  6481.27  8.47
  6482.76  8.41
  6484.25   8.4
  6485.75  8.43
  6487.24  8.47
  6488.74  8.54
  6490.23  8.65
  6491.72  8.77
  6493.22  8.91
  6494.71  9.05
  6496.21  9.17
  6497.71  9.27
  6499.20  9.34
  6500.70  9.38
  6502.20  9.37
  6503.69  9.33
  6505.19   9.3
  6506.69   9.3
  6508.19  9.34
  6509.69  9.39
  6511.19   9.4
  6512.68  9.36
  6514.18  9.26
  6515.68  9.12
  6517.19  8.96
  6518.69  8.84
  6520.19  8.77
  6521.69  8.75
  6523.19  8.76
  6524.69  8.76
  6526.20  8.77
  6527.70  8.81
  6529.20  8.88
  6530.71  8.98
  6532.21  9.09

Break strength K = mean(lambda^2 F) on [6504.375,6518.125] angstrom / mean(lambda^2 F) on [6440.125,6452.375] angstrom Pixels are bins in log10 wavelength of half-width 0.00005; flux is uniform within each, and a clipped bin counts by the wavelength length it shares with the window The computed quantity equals 1.12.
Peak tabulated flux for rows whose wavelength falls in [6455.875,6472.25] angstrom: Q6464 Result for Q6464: 9.46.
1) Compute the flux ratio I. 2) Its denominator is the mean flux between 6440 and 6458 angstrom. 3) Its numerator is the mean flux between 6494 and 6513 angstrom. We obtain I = 1.07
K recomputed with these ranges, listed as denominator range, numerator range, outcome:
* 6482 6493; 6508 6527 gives 1.07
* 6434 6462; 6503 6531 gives 1.05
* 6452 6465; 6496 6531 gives 1.00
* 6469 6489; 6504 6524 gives 1.05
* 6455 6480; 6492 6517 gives 1.02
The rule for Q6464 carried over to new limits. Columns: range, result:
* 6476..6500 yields 9.34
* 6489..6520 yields 9.4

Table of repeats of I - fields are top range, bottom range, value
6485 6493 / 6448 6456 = 0.94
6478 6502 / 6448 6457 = 0.96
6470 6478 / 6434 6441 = 1.05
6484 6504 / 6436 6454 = 1.04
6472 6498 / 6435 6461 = 1.00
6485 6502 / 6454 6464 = 0.96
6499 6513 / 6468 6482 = 1.04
